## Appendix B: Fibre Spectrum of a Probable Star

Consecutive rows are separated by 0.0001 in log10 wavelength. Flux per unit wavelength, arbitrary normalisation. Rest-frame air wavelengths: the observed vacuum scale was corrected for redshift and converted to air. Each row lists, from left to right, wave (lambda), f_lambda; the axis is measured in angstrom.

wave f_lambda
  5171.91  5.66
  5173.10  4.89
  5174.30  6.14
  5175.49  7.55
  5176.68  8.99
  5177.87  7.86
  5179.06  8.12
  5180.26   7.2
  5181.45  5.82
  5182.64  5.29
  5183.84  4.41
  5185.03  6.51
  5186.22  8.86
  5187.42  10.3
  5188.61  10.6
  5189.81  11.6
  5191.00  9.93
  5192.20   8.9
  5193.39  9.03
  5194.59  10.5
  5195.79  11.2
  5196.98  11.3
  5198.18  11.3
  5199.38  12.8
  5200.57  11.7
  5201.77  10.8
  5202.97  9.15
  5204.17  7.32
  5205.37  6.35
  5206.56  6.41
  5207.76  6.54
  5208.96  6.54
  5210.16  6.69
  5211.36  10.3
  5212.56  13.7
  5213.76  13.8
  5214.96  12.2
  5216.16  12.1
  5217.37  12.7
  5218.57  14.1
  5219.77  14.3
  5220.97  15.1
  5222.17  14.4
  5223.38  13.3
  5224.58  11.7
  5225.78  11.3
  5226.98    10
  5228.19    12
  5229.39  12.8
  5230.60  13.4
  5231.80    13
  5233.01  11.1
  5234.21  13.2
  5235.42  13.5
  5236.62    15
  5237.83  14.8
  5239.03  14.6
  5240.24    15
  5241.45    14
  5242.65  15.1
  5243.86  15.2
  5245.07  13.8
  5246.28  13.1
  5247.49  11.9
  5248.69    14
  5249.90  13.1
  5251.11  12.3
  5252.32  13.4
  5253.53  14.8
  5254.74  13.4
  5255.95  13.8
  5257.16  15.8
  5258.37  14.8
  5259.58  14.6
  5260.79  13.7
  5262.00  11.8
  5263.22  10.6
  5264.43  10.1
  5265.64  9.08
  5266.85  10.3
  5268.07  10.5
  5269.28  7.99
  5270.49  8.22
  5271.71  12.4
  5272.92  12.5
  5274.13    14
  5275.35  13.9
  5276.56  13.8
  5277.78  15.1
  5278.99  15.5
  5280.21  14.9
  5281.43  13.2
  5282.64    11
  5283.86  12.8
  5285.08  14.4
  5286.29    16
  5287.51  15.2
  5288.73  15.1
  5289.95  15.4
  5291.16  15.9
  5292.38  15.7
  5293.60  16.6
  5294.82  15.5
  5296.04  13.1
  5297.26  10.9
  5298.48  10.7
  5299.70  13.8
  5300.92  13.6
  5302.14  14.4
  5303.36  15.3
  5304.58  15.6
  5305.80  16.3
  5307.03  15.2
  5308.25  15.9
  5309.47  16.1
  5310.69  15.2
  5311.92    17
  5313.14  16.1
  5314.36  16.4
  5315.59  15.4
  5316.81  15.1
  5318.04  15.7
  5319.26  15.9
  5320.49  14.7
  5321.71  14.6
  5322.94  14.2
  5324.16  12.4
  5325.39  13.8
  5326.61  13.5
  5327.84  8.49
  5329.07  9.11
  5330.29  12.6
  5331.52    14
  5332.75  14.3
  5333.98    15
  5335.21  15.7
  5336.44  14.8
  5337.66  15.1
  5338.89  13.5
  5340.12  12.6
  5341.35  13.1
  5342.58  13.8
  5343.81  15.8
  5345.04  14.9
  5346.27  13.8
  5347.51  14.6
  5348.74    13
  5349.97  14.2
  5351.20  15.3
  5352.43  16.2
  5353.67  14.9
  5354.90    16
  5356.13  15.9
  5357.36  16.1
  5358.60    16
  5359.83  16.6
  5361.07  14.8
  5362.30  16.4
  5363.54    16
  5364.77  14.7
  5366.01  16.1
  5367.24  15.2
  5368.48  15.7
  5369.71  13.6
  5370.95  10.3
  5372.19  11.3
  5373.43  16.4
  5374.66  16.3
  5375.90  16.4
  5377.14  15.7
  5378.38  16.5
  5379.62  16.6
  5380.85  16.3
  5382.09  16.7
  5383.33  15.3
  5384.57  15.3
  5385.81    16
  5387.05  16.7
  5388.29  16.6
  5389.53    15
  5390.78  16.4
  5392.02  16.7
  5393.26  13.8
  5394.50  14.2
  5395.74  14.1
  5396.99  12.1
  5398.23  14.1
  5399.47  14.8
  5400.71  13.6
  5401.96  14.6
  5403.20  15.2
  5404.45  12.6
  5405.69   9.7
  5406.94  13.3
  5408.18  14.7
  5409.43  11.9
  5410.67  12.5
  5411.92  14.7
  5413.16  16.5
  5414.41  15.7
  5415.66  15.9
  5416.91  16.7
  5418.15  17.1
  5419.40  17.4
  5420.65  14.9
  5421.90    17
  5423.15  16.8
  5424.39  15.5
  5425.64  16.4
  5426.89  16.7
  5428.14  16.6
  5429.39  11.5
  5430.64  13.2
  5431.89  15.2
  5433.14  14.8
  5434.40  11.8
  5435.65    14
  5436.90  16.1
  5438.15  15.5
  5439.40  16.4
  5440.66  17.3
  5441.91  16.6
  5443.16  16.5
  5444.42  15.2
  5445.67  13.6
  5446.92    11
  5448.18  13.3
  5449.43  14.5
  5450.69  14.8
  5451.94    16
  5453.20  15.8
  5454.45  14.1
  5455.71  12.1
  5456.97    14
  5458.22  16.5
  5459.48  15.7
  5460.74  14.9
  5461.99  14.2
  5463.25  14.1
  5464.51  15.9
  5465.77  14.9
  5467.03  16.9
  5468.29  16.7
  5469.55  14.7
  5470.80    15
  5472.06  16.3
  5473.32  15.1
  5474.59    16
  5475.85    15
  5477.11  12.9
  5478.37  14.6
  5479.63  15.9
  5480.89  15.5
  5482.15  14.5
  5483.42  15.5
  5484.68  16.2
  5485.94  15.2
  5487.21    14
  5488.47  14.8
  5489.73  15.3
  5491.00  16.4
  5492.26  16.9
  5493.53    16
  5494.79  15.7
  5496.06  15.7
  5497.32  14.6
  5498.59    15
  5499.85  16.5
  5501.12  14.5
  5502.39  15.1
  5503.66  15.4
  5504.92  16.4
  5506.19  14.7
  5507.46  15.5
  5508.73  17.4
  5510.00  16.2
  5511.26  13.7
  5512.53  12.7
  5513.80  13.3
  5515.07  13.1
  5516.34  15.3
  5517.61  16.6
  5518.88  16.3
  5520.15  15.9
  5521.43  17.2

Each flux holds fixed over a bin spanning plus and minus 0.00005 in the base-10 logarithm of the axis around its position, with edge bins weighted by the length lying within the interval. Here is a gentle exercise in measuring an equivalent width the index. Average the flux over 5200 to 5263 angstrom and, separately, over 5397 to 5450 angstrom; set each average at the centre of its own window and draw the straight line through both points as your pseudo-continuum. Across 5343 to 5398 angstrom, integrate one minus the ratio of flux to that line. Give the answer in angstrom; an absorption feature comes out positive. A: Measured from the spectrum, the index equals -4.29 angstrom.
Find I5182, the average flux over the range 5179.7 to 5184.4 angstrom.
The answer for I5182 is 5.68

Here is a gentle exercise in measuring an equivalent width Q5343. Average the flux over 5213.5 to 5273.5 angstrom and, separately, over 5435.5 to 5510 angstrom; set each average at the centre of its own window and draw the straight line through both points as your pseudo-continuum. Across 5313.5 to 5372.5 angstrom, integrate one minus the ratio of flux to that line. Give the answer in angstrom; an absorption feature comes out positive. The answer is -2.2 angstrom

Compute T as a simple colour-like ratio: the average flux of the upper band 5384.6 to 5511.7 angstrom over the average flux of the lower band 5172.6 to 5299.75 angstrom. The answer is 1.3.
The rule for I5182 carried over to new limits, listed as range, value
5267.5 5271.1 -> 8.9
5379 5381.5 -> 16.5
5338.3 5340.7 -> 13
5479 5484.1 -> 15.4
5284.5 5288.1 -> 15.2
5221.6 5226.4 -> 12.7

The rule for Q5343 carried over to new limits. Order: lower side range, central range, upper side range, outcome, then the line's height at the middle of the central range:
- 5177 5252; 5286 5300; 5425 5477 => -2.29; 12.4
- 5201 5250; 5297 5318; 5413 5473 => -2.63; 13.3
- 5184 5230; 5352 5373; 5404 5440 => -2.05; 13.7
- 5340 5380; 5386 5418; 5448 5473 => 1.04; 15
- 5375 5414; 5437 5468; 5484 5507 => 0.32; 15.2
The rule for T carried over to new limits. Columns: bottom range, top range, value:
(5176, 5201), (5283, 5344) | 1.58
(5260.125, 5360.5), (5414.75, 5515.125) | 1.09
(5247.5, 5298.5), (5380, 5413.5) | 1.10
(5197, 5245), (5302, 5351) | 1.20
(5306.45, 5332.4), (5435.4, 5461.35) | 1.04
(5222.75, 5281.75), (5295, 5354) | 1.10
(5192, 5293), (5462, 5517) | 1.22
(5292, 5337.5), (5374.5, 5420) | 1.05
